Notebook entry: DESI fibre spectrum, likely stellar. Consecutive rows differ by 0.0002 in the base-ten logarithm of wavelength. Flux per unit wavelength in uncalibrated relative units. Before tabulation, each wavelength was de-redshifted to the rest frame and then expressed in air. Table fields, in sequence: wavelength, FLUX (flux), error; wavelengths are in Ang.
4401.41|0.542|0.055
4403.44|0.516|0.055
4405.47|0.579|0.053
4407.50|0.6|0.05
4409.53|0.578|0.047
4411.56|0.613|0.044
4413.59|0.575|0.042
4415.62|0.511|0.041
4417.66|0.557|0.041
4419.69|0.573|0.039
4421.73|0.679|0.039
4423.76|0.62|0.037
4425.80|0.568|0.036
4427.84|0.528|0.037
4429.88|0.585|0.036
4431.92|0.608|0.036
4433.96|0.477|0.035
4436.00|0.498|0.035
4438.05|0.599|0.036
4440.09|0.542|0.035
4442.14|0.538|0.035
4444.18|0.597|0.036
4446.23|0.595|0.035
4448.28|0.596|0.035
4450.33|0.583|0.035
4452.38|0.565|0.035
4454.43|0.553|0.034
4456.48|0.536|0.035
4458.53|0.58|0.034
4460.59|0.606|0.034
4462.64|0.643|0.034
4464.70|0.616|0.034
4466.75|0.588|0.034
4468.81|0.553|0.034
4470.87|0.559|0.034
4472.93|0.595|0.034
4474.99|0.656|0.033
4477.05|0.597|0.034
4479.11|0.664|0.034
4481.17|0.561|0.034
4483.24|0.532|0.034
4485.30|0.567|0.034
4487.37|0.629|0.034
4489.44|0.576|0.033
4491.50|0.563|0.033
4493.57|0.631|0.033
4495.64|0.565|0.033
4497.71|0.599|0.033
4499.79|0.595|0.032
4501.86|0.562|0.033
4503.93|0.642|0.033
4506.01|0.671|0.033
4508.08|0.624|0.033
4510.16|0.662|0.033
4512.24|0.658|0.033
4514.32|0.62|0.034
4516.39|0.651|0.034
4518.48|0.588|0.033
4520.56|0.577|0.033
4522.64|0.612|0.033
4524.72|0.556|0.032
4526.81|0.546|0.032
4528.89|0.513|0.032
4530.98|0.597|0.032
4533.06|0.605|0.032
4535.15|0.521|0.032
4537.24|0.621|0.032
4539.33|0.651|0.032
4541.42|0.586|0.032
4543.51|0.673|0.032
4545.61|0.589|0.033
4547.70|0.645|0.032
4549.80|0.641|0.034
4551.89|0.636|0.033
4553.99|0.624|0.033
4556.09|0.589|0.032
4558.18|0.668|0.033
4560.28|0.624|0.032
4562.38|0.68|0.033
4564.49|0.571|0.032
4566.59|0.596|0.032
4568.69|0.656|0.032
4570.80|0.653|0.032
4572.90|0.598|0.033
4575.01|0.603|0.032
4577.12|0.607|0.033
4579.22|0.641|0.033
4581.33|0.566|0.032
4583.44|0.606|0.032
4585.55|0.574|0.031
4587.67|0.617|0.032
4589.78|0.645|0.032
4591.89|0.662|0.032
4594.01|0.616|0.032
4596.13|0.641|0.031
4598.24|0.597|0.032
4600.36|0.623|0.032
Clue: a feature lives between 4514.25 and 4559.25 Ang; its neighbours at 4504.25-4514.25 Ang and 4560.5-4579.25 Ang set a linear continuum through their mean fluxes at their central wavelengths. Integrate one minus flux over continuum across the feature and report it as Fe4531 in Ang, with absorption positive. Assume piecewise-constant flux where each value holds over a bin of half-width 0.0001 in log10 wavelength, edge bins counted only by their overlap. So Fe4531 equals 2.3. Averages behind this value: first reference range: 0.649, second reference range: 0.622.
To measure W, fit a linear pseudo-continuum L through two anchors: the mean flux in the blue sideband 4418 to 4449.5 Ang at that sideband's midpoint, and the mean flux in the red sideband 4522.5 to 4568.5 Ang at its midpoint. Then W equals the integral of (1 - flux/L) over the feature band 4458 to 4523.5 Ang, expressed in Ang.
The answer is -1.5 Ang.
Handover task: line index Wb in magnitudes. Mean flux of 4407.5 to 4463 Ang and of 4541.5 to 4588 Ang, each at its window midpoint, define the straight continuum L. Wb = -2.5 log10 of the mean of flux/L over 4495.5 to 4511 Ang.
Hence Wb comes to -0.034 mag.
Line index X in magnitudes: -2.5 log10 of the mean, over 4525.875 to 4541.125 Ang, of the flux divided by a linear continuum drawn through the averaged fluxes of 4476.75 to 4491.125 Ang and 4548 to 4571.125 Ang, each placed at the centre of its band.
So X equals 0.07 mag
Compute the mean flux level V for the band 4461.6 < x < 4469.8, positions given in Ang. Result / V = 0.601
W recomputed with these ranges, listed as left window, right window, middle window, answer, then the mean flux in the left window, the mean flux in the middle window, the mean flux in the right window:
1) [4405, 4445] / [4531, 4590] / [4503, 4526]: -0.8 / 0.571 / 0.623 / 0.617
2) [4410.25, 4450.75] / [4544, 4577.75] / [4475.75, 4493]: 0.2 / 0.572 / 0.589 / 0.625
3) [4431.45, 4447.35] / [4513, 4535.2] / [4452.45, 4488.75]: -1.5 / 0.555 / 0.59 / 0.584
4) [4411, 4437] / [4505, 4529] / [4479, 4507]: 0.2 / 0.568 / 0.595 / 0.61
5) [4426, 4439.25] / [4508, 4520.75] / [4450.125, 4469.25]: -0.2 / 0.55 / 0.583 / 0.629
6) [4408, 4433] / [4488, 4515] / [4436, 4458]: 1.0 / 0.583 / 0.567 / 0.613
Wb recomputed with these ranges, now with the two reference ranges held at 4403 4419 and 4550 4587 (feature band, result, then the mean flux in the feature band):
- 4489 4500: 0.011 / 0.588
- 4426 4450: 0.030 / 0.561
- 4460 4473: -0.015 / 0.594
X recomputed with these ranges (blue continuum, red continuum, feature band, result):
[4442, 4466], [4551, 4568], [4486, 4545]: 0.01 mag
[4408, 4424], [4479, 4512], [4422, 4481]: 0.02 mag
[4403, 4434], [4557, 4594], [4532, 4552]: -0.01 mag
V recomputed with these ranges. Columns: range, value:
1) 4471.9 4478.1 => 0.617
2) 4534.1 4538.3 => 0.571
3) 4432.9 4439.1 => 0.525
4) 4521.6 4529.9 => 0.557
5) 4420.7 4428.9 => 0.599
